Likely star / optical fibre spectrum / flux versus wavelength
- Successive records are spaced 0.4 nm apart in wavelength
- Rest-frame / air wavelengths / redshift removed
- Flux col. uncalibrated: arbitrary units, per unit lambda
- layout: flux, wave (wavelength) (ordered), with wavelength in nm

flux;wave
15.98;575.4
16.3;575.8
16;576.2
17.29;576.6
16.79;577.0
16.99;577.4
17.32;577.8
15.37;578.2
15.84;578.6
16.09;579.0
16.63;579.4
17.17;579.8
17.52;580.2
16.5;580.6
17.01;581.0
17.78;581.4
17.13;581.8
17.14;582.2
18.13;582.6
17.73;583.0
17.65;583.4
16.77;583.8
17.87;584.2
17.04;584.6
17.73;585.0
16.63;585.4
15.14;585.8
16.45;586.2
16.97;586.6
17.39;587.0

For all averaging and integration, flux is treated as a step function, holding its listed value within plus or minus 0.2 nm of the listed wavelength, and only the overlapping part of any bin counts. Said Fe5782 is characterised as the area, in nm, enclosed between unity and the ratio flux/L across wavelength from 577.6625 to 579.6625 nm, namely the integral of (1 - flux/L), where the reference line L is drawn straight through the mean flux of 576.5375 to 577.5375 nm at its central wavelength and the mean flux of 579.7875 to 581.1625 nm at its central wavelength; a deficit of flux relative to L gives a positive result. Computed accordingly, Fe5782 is 0.09 nm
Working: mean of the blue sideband 17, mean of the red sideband 17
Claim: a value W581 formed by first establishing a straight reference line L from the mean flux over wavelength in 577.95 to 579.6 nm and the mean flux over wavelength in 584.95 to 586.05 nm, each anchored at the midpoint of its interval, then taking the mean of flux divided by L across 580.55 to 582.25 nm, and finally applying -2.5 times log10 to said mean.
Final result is -0.07 mag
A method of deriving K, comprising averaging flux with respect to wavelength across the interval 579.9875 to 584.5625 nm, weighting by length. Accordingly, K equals 17.4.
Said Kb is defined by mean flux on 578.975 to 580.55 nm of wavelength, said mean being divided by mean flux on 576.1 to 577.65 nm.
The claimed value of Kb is 1.00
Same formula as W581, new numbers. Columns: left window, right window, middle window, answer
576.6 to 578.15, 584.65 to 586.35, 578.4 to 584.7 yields -0.03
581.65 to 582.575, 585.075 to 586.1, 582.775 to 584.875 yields -0.04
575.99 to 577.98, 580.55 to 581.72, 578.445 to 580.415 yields 0.02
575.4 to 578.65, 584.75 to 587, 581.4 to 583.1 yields -0.06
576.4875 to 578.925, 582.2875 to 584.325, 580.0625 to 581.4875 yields 0.00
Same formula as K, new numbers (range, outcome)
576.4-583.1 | 17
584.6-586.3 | 16.6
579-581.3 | 16.9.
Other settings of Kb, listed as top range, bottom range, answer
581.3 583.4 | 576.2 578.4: 1.05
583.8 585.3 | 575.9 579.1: 1.06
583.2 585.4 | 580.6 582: 1.01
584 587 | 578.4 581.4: 1.01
